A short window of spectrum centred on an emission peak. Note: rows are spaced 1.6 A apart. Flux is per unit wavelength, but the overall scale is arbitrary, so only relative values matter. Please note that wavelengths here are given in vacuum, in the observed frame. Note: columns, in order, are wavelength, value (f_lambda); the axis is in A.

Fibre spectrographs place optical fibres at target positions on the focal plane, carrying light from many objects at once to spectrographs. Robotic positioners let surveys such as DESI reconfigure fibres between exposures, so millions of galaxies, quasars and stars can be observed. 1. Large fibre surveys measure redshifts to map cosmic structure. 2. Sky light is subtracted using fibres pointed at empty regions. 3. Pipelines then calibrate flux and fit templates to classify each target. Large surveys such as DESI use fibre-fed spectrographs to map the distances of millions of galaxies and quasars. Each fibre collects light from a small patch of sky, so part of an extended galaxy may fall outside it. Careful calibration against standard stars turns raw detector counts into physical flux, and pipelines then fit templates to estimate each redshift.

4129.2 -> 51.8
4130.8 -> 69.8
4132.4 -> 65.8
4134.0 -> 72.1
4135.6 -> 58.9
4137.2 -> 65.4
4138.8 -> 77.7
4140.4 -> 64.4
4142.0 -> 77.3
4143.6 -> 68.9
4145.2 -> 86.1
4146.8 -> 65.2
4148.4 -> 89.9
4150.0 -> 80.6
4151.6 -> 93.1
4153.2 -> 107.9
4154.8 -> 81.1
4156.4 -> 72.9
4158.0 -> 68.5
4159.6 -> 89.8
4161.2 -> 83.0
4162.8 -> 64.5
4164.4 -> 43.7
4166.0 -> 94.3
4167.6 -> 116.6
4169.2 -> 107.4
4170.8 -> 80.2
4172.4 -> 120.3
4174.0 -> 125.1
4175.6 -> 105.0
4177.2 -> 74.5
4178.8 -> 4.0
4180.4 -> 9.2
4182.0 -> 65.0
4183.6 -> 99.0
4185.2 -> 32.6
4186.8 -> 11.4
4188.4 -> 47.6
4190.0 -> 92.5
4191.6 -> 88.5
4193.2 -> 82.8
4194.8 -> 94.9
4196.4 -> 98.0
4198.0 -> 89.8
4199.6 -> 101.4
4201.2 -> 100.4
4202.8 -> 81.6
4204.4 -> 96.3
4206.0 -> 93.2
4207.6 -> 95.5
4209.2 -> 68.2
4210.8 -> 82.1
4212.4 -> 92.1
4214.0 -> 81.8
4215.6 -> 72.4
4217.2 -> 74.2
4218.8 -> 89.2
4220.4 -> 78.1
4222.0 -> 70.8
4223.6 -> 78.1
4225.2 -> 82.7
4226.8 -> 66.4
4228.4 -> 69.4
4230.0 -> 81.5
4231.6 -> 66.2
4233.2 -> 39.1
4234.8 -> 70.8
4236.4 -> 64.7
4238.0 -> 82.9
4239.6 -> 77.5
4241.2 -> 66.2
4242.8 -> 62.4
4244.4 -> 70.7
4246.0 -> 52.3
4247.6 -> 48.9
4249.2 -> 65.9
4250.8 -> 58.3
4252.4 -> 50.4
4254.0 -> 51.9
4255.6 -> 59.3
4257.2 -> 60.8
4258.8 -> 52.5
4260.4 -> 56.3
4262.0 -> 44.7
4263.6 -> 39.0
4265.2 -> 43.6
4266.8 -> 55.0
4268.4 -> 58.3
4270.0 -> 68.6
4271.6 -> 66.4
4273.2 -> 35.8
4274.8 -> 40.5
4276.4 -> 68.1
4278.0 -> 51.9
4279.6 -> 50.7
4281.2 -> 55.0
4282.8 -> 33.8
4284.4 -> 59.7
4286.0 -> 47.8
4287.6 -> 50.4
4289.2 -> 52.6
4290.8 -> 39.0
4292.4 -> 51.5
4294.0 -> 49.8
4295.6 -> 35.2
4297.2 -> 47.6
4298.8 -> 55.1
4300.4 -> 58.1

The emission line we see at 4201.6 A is C IV 1549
